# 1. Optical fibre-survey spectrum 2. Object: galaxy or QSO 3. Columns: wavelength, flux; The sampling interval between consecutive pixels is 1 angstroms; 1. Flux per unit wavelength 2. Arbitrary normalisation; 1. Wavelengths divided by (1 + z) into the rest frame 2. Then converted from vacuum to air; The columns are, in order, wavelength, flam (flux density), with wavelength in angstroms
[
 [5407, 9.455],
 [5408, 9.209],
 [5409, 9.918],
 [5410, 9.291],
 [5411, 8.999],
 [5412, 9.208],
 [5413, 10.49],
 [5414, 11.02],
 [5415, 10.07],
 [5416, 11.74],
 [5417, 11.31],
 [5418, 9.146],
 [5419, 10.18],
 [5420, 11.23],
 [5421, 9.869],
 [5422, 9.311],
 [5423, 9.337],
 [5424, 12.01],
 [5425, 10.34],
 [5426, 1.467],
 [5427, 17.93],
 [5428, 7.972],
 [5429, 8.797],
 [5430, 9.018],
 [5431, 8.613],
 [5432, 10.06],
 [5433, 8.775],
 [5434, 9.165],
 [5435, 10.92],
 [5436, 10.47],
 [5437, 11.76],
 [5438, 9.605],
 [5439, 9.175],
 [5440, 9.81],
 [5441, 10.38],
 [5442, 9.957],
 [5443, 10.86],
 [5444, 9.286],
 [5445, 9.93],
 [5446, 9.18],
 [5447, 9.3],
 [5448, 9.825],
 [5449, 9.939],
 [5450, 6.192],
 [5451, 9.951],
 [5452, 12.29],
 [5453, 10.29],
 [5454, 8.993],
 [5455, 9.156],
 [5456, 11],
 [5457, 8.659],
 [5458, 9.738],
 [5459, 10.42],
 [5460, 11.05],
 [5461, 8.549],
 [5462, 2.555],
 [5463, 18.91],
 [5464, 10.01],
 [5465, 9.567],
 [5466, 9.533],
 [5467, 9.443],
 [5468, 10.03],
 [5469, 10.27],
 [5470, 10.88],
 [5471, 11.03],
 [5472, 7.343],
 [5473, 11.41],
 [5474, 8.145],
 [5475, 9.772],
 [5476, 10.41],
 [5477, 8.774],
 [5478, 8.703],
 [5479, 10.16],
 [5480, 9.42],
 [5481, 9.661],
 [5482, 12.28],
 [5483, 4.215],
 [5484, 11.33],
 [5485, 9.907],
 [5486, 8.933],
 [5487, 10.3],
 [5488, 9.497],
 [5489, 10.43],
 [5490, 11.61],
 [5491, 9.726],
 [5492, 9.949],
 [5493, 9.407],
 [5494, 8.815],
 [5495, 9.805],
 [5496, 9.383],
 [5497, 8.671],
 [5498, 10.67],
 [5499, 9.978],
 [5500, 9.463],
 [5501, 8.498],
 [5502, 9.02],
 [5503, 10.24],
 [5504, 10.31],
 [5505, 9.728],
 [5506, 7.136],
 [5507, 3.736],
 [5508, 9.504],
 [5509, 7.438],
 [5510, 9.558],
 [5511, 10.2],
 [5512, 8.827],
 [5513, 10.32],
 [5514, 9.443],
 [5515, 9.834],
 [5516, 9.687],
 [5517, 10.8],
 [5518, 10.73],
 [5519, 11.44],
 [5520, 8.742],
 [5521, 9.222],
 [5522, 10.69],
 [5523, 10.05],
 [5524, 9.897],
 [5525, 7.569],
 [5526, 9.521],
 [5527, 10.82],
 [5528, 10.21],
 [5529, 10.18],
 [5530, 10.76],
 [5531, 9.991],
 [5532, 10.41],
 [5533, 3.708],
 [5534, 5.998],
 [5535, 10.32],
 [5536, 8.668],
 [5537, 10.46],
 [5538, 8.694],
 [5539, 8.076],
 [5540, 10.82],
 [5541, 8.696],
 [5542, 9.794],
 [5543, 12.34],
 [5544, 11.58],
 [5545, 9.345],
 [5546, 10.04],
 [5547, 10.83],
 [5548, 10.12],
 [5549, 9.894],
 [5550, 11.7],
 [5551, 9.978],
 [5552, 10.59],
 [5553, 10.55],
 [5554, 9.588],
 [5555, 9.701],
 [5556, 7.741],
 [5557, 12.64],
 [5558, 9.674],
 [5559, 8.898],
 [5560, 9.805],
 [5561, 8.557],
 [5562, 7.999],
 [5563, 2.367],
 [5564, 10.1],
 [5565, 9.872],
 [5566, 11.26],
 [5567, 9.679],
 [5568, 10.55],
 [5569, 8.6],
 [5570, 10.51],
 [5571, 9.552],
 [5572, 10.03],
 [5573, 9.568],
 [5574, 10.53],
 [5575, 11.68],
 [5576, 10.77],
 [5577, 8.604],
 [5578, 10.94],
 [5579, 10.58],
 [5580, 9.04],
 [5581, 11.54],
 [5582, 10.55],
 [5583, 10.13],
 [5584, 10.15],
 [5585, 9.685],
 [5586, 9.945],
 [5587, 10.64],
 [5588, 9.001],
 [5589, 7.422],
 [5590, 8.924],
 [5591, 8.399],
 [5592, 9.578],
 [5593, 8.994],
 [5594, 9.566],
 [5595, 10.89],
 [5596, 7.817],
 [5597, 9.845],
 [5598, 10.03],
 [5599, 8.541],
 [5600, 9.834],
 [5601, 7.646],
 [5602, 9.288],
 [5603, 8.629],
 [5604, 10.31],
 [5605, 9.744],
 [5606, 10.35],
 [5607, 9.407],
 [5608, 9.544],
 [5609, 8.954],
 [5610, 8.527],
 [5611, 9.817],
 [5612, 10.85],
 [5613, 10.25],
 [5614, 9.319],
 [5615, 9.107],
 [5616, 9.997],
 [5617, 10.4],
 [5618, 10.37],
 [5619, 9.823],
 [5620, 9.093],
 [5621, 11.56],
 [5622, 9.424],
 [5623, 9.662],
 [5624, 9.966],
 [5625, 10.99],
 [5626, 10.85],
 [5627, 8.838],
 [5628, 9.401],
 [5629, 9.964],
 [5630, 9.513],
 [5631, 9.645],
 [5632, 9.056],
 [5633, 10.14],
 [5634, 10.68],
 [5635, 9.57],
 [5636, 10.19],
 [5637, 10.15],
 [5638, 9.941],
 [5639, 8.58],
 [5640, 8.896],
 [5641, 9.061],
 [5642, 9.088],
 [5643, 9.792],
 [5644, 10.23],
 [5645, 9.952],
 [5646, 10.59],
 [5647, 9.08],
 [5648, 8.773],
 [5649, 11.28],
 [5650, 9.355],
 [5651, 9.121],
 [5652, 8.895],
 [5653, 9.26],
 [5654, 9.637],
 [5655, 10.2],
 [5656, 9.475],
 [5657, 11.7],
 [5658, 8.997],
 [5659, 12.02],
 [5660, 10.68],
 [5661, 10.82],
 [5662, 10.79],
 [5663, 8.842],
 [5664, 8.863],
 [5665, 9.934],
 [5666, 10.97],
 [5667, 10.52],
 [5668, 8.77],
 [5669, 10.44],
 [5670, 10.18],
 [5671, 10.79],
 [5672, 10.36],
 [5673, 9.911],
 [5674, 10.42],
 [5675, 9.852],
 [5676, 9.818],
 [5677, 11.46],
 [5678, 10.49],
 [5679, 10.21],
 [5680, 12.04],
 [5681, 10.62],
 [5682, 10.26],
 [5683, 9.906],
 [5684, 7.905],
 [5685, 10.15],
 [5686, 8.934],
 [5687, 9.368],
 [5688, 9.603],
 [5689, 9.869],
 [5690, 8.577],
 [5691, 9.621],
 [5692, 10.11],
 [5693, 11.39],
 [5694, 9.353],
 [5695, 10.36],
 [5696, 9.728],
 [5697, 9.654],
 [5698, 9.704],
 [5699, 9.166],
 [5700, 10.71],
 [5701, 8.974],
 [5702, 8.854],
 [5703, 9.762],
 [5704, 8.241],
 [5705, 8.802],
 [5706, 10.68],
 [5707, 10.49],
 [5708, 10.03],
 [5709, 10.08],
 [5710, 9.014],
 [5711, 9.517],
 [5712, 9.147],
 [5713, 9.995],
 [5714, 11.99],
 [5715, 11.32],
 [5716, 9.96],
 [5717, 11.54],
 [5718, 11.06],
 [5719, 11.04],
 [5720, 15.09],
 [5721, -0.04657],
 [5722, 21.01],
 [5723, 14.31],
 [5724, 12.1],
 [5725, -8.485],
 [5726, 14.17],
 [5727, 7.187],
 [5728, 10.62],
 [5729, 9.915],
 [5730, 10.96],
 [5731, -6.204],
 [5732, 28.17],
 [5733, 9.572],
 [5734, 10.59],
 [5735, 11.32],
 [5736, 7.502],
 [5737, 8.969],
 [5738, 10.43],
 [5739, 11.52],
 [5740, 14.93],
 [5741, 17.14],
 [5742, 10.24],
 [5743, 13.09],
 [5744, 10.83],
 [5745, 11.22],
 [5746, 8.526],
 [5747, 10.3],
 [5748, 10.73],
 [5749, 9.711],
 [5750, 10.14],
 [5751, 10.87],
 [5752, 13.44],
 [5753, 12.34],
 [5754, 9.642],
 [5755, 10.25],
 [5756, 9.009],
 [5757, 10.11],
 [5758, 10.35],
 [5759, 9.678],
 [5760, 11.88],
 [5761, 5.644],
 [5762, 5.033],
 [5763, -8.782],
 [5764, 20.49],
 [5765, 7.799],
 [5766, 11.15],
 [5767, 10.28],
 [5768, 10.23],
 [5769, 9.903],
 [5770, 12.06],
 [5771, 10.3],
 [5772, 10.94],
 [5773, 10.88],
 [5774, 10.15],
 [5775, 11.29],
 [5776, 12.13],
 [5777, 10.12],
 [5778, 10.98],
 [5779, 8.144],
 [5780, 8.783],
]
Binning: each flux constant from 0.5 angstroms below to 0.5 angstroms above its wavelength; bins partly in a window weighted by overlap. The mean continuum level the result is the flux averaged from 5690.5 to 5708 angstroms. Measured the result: 9.75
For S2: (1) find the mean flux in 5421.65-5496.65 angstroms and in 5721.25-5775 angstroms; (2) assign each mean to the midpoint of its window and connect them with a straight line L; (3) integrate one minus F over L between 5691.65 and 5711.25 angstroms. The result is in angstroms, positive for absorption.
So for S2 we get 0.8 angstroms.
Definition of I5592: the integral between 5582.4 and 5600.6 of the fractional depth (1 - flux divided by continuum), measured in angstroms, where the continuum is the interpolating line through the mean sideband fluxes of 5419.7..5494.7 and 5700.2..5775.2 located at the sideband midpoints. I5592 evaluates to 1.0 angstroms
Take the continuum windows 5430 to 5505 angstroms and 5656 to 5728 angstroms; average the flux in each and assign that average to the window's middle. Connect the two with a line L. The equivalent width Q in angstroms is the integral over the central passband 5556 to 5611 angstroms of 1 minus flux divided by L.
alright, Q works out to 1.9 angstroms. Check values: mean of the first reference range 9.75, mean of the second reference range 10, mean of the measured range 9.54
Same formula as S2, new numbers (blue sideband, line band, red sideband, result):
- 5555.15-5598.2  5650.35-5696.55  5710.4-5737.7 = -0.5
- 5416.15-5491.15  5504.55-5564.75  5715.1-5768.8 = 2.9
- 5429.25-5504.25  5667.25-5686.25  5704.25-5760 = 0.3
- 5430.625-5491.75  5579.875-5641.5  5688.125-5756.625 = 2.6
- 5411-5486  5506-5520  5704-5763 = 0.9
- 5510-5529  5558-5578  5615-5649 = 0.8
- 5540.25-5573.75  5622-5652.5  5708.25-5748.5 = 1.2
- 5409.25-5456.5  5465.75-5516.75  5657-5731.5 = 1.9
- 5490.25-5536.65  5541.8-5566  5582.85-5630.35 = -0.8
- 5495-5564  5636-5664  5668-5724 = 0.5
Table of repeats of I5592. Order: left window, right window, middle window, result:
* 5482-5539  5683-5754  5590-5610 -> 0.9 angstroms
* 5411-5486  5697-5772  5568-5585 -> -0.4 angstroms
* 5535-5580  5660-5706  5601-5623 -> 0.3 angstroms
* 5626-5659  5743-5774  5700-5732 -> 0.4 angstroms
